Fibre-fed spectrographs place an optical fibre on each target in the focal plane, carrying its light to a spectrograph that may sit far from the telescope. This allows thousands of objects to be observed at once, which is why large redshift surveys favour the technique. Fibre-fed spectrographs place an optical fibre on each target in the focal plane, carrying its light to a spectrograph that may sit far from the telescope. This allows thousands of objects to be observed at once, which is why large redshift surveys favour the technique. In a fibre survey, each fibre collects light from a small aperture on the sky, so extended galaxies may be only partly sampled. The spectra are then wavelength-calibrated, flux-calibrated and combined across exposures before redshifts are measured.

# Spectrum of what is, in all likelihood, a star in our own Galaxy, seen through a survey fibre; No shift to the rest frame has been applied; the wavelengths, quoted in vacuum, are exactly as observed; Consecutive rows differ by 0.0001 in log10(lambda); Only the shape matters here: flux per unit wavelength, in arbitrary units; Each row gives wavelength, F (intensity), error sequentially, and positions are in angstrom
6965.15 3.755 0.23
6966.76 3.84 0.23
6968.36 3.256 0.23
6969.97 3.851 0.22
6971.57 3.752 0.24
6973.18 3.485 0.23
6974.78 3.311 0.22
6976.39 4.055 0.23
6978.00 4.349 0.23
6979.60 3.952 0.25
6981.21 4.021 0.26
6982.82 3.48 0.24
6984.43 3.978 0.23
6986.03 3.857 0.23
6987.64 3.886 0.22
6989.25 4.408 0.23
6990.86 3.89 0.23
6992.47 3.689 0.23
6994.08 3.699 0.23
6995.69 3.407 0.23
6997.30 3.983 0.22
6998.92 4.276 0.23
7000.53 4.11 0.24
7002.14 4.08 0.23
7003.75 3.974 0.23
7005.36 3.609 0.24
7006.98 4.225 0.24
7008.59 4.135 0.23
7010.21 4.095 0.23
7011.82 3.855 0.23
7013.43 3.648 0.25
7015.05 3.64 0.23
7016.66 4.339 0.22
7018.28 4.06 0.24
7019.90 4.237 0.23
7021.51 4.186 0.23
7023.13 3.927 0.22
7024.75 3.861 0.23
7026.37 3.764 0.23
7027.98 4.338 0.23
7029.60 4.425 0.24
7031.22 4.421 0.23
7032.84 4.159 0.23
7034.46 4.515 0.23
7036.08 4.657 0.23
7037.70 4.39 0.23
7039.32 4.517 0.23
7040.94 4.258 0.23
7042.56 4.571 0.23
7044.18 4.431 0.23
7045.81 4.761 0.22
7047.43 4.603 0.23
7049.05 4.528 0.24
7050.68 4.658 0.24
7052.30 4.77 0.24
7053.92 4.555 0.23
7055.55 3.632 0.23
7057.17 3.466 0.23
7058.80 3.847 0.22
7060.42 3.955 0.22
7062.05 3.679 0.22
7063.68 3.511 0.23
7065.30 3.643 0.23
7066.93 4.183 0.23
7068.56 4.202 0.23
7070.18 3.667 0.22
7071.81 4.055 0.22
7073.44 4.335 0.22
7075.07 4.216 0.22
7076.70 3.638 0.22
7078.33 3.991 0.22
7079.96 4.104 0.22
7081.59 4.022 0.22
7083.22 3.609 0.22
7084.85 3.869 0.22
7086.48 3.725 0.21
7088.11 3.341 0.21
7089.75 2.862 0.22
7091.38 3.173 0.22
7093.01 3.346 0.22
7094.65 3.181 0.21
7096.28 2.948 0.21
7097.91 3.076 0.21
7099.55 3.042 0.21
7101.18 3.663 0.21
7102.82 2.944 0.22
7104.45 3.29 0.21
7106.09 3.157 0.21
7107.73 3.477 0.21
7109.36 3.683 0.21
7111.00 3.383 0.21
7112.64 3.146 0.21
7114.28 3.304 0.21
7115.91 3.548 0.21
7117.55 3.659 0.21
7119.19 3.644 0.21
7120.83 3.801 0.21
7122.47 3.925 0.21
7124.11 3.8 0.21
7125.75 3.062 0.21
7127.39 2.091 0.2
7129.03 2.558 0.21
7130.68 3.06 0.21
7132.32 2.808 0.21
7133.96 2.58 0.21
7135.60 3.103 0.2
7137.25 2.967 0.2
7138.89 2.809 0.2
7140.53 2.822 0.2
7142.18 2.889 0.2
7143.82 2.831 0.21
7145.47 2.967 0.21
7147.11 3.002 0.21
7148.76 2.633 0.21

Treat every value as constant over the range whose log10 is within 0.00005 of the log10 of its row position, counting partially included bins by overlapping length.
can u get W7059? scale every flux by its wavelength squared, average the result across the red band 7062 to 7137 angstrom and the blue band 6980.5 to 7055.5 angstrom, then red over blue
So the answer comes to 0.9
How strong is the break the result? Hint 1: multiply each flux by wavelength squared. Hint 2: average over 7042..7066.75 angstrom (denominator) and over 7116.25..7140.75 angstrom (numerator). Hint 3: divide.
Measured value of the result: 0.77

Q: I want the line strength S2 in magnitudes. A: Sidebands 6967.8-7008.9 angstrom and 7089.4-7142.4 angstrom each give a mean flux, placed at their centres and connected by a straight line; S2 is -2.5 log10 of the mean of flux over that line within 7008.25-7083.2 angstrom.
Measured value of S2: -0.162 mag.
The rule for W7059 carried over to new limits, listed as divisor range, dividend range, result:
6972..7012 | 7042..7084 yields 1.07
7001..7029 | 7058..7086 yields 0.99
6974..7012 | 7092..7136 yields 0.85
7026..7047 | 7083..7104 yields 0.75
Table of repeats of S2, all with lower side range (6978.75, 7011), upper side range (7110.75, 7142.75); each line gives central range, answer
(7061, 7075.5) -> -0.129 mag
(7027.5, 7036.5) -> -0.186 mag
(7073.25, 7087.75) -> -0.144 mag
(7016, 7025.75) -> -0.084 mag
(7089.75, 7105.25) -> 0.051 mag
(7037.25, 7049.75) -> -0.231 mag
